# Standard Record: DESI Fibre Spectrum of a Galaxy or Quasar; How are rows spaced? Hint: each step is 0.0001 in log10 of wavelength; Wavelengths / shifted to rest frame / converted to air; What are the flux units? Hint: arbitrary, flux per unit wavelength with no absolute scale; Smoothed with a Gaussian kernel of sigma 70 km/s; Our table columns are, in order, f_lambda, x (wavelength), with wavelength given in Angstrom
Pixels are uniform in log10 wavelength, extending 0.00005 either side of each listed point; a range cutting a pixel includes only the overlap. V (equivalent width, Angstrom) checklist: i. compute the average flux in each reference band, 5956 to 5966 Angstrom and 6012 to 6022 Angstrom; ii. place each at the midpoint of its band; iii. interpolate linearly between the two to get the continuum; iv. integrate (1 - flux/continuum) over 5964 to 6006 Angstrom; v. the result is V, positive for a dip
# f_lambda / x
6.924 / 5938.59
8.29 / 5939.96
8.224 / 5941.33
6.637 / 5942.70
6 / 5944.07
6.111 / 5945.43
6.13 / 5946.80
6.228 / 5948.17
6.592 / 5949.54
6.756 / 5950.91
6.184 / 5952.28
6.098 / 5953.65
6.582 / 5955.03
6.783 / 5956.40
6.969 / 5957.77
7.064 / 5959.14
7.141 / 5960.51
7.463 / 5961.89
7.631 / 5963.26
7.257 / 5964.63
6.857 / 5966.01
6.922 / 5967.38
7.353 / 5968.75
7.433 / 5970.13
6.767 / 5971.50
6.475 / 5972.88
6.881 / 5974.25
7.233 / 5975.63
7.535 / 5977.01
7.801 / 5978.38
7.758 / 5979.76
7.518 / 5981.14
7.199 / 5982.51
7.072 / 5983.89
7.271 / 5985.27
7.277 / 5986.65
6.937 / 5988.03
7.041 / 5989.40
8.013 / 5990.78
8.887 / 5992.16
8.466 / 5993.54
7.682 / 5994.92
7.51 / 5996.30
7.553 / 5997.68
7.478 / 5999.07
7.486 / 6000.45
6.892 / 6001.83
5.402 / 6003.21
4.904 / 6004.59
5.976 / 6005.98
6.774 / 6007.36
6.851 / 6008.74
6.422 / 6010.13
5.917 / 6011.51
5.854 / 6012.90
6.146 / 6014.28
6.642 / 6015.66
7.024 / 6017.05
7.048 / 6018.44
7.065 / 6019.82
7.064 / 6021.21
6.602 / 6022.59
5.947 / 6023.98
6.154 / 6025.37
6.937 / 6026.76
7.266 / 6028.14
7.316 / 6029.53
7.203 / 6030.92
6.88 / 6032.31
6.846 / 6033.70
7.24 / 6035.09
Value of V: -1.5 Angstrom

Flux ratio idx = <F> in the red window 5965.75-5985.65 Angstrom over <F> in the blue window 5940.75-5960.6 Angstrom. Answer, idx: 1.09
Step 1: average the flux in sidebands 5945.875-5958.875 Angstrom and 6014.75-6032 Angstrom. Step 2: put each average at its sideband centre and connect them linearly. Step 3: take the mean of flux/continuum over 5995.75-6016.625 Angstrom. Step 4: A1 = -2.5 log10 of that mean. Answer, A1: 0.039 mag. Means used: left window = 6.49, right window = 6.85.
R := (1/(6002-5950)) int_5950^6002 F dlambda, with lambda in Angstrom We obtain 7.24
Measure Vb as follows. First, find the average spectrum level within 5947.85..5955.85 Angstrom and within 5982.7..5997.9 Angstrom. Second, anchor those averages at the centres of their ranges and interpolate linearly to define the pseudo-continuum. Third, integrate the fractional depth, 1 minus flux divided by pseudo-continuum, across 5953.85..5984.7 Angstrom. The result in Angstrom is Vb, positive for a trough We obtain -0.91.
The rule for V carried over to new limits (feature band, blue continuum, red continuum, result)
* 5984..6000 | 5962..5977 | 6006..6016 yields -2.2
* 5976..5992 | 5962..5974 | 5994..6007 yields -1.1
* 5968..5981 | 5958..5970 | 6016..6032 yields -0.2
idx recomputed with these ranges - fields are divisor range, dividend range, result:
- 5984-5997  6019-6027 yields 0.86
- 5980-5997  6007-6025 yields 0.86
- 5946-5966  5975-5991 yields 1.09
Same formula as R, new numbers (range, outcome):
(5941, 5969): 6.78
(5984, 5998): 7.64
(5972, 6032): 6.99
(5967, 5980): 7.2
